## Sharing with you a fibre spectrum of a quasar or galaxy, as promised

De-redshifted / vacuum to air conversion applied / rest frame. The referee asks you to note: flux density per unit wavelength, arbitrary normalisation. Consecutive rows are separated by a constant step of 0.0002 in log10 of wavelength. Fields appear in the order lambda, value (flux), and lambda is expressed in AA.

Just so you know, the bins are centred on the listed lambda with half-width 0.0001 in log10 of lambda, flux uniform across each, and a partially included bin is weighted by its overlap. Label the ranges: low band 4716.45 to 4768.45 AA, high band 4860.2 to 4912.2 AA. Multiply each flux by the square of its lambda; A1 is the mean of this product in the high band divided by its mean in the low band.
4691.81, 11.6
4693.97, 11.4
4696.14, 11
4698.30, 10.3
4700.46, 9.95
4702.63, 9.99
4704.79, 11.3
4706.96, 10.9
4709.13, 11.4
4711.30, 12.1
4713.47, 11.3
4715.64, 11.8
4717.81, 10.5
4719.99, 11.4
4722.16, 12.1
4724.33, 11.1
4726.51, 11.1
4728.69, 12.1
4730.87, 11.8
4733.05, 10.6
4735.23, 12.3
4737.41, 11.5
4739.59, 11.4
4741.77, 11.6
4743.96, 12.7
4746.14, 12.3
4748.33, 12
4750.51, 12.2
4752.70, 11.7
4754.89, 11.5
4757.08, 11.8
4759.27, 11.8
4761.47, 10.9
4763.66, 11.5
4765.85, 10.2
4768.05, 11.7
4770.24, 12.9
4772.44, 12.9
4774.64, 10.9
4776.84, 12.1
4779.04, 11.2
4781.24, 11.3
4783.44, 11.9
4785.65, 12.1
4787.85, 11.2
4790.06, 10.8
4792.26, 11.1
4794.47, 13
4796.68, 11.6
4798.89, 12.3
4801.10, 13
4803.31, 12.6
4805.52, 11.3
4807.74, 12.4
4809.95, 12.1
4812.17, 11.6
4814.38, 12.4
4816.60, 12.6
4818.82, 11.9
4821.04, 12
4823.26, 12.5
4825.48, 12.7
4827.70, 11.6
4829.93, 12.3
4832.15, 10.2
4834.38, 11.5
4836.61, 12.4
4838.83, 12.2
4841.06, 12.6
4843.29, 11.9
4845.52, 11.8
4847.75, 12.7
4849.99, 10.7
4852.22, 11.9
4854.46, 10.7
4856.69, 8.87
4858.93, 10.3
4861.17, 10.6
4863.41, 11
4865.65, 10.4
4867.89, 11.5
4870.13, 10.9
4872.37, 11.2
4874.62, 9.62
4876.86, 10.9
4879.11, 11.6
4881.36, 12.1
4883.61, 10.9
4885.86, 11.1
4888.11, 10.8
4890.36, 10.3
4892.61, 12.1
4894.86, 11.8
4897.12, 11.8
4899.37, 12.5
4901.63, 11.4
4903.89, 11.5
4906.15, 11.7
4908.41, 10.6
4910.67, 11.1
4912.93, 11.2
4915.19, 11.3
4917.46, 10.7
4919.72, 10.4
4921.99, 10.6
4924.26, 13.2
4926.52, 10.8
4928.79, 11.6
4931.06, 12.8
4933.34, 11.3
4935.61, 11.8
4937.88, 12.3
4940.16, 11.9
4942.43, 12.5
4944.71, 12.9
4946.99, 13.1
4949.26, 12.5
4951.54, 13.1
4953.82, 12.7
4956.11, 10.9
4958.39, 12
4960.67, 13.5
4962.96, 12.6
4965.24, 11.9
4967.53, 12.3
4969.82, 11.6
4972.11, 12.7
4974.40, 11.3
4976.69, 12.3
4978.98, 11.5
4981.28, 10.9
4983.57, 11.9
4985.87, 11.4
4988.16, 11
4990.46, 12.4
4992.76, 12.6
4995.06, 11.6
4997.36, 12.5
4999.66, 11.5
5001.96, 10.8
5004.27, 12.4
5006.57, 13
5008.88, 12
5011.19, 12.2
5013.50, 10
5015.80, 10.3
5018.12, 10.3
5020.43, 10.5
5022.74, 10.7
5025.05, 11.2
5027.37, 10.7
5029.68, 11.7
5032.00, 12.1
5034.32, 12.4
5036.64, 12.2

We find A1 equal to 1.0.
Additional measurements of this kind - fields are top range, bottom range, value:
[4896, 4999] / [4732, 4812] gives 1.08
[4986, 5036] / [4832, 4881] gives 1.10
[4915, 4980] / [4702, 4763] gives 1.14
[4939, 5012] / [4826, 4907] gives 1.12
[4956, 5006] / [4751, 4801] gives 1.11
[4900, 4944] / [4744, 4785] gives 1.05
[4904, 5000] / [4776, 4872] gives 1.07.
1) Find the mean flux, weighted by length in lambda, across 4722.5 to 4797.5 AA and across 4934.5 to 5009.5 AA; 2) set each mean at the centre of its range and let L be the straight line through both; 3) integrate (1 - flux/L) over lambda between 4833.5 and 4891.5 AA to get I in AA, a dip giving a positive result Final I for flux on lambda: 3.47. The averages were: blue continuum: 11.7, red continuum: 12.1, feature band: 11.2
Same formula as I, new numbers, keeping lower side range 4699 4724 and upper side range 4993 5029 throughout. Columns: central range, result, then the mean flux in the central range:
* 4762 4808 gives -2.4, 11.8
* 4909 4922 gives 0.4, 10.9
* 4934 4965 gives -3.0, 12.4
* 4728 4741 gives -0.5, 11.6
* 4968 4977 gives -0.5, 12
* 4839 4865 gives 0.1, 11.2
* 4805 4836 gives -2.0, 12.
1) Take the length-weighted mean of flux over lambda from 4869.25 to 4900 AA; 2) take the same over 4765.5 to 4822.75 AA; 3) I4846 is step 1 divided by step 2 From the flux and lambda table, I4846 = 0.9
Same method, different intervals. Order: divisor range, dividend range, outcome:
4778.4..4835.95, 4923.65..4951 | 1.03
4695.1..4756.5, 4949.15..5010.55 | 1.05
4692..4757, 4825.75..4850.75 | 1.04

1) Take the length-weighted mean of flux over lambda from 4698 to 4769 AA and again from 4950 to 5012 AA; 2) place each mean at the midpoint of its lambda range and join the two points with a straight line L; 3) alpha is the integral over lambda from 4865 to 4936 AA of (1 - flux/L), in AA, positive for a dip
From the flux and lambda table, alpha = 3.2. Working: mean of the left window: 11.4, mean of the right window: 12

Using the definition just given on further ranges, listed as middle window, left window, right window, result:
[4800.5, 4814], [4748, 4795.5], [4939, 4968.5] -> -0.38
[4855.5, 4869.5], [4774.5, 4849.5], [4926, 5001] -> 1.77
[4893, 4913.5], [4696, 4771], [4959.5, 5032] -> 0.08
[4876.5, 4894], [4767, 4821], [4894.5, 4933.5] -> 0.50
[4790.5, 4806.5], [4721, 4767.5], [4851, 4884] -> -1.14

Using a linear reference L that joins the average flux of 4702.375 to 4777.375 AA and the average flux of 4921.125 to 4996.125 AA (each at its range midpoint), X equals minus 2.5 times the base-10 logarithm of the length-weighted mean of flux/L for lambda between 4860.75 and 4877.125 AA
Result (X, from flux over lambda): 0.11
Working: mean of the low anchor 11.6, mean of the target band 10.8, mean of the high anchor 12.1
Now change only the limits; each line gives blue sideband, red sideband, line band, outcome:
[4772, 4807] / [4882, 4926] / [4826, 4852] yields -0.02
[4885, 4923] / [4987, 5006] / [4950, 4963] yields -0.08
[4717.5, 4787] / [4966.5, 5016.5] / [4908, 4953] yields -0.01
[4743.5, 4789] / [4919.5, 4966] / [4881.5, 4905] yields 0.05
